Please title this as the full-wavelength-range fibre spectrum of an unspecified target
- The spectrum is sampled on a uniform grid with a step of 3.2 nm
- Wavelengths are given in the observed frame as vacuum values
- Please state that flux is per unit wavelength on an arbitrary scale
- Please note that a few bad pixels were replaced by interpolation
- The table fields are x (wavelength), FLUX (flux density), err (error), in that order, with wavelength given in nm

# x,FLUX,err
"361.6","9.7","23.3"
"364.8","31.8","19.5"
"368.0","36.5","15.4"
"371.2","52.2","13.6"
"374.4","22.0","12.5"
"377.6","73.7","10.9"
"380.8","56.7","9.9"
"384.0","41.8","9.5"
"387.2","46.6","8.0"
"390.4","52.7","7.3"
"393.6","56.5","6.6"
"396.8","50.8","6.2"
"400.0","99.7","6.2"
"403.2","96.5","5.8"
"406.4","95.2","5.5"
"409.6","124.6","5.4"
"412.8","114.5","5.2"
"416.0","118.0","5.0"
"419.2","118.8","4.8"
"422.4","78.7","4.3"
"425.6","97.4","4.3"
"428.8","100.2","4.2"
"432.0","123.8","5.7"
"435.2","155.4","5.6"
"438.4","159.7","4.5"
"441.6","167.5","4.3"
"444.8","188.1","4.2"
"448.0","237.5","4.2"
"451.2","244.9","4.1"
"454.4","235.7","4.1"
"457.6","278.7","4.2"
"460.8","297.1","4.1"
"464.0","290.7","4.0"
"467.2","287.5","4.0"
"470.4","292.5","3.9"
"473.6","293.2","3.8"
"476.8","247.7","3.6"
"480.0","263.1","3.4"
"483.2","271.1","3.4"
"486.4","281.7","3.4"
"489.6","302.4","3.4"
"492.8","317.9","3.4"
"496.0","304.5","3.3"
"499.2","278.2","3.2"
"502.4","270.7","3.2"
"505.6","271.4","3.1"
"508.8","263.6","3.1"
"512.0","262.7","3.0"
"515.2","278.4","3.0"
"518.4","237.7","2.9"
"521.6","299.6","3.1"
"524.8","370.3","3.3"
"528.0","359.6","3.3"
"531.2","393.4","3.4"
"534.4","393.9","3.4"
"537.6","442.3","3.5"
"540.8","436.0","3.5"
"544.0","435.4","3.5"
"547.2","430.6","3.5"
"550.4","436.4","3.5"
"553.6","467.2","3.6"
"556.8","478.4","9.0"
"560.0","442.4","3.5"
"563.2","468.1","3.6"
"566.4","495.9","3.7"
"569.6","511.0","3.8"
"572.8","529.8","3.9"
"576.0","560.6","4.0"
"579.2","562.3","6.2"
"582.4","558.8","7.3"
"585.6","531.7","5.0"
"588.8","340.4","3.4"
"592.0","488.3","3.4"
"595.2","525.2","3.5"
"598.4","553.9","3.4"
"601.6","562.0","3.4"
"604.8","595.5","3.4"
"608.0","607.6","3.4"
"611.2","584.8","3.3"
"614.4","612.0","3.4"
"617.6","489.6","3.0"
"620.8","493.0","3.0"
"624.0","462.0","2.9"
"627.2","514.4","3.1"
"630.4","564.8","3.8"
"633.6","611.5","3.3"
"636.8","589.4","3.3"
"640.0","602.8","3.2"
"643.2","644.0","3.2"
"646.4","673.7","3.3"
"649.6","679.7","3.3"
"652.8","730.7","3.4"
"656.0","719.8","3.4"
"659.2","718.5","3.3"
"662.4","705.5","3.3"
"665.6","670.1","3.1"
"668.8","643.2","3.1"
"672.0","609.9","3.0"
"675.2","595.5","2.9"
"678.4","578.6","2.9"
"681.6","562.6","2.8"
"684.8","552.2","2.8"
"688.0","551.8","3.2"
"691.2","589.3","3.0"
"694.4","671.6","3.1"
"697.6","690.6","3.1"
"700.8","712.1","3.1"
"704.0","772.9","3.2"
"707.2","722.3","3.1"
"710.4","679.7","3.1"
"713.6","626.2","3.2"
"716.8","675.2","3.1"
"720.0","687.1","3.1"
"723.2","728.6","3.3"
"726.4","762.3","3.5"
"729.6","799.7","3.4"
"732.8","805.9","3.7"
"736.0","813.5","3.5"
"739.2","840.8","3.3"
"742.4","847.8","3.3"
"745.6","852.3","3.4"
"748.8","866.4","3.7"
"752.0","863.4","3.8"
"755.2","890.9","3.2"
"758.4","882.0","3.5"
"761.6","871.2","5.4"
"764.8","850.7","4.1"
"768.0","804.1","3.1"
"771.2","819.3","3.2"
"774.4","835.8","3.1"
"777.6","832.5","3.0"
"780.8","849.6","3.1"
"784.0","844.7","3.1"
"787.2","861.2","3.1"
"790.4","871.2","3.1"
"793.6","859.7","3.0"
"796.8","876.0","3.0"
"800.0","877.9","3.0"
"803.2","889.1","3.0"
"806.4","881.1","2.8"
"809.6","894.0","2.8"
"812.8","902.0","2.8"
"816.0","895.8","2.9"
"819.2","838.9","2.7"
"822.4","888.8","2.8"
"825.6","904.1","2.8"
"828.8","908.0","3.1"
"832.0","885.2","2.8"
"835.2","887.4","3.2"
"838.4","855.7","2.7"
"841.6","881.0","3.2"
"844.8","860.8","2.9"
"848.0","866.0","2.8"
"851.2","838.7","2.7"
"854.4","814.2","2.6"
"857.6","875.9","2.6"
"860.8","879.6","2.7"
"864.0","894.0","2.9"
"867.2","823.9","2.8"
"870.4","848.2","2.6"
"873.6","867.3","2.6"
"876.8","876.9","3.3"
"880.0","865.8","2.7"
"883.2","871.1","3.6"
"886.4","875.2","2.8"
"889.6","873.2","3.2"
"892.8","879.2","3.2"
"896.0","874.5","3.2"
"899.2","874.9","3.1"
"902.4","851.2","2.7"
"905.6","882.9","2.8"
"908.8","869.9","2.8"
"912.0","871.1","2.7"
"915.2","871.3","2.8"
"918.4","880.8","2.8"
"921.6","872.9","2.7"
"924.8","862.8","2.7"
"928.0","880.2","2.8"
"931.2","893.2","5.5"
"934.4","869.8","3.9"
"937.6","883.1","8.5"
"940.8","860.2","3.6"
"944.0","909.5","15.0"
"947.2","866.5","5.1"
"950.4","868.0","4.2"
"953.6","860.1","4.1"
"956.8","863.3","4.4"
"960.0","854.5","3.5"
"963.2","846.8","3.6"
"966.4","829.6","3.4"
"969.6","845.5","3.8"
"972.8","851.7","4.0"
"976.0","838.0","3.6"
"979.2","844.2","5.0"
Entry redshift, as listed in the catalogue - 0.00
